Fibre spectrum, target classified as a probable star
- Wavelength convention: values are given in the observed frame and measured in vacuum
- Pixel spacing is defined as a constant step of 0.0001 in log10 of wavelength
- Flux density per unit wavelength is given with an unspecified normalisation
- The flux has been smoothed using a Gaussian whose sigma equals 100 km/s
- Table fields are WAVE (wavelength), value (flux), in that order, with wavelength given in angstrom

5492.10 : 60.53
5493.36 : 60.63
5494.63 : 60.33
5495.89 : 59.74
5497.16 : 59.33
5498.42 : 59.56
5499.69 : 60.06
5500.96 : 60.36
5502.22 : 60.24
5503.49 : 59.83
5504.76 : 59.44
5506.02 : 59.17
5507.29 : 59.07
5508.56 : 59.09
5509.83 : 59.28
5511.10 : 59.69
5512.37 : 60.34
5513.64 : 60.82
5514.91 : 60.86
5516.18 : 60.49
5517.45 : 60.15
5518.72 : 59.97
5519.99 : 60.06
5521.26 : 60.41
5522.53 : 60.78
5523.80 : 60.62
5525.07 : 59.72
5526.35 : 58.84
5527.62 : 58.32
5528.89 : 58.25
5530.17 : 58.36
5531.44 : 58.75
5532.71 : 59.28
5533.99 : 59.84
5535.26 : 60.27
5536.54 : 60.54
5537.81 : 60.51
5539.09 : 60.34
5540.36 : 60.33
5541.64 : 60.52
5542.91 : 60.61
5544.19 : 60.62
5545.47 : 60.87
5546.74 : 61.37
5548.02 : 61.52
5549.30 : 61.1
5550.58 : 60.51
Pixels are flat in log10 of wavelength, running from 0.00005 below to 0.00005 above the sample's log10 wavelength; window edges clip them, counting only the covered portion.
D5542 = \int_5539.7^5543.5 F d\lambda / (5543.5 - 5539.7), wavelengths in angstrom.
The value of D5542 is 60.6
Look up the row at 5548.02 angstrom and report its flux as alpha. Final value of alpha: 61.52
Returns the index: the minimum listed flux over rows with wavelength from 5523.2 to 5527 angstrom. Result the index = 58.84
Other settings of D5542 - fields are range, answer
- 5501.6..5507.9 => 59.6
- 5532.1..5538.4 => 60.1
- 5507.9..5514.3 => 59.8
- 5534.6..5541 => 60.4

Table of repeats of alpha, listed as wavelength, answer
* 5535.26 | 60.27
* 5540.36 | 60.33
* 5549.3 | 61.1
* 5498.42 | 59.56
